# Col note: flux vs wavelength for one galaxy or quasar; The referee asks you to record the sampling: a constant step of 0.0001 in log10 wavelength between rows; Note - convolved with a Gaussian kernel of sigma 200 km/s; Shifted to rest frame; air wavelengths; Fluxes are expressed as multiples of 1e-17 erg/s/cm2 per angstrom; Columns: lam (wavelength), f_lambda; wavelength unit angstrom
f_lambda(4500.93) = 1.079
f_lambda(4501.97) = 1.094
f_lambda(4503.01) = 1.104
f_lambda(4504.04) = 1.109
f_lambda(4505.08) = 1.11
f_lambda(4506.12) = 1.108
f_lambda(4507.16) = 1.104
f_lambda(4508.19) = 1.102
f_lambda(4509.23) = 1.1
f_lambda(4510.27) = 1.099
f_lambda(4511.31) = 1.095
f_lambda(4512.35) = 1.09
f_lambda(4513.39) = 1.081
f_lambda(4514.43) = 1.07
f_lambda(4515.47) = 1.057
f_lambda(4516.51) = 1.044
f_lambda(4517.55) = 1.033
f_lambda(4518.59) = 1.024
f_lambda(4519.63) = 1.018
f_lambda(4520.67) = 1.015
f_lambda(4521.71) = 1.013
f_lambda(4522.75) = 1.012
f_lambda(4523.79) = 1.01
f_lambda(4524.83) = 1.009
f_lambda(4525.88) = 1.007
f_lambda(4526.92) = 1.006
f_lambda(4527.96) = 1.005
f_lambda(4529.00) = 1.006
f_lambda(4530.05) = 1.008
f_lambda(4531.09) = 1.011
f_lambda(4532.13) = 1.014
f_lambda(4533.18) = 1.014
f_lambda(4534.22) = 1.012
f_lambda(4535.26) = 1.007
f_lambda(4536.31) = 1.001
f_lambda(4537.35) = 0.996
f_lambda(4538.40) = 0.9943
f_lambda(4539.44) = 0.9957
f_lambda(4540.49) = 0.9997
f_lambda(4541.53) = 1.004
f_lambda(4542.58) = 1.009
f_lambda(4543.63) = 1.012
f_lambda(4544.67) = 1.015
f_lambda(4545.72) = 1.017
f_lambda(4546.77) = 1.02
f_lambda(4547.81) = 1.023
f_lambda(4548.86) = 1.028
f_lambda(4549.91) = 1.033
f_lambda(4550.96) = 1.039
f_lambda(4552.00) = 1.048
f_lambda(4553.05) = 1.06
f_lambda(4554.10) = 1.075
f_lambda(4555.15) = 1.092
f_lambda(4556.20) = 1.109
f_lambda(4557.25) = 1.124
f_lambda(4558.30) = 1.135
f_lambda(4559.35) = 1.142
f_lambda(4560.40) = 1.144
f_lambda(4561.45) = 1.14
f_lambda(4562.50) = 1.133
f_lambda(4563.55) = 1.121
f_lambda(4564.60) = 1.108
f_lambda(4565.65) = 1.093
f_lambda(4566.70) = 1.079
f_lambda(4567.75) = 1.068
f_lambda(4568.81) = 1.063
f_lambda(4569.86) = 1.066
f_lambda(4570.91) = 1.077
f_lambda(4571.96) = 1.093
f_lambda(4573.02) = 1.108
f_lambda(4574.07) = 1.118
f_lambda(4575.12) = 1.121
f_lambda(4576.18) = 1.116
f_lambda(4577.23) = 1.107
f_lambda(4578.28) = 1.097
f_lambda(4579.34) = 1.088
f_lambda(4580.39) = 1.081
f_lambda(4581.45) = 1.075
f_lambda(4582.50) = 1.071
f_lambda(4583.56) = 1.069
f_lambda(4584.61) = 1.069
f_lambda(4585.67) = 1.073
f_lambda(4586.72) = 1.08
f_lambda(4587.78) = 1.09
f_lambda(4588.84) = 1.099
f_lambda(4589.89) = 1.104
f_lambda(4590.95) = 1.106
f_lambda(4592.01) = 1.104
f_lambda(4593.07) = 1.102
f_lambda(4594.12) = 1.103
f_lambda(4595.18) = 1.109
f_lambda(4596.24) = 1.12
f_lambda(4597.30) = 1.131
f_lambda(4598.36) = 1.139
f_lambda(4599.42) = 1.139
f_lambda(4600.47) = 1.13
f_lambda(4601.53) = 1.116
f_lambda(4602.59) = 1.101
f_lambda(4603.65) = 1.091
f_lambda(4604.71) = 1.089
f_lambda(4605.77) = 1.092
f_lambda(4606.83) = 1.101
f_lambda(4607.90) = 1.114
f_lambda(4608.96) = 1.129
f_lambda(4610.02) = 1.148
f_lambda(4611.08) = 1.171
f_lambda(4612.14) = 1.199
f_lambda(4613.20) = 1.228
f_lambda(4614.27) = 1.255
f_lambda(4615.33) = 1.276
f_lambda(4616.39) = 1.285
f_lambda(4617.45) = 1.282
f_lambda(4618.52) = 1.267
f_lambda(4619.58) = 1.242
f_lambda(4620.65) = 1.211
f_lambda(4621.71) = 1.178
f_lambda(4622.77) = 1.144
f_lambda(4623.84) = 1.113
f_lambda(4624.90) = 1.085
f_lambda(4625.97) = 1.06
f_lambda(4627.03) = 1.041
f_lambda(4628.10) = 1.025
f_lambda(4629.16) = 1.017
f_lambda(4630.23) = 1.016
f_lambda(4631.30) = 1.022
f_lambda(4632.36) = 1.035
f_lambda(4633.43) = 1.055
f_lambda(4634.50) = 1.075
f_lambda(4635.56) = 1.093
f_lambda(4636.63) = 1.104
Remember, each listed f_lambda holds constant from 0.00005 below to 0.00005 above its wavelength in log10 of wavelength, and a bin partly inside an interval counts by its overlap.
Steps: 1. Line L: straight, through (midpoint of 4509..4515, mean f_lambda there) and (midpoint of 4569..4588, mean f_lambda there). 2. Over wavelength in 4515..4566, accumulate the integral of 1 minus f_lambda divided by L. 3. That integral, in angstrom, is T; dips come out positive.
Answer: 2.2 angstrom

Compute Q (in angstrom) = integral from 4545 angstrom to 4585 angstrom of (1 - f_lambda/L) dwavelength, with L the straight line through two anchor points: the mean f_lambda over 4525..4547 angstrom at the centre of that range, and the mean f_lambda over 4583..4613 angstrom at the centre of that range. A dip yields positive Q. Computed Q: -1.10 angstrom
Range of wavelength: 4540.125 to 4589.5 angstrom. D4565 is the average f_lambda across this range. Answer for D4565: 1.08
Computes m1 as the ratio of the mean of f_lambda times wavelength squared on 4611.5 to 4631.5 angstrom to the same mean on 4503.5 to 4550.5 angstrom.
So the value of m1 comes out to 1.17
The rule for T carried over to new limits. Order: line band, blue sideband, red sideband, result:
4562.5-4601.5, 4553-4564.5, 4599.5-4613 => 0.8 angstrom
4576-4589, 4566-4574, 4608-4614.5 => 0.3 angstrom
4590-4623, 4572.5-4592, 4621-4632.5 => -2.3 angstrom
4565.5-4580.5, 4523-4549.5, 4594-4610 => -0.3 angstrom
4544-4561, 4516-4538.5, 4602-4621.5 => -0.1 angstrom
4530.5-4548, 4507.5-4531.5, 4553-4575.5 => 1.0 angstrom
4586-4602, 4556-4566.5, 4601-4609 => -0.1 angstrom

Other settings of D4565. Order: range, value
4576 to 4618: 1.13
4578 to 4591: 1.08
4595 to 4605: 1.12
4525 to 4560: 1.03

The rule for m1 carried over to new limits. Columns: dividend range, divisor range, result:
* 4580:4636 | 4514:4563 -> 1.11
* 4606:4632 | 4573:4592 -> 1.07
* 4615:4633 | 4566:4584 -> 1.06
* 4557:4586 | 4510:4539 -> 1.09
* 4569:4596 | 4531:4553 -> 1.10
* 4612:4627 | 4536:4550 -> 1.22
